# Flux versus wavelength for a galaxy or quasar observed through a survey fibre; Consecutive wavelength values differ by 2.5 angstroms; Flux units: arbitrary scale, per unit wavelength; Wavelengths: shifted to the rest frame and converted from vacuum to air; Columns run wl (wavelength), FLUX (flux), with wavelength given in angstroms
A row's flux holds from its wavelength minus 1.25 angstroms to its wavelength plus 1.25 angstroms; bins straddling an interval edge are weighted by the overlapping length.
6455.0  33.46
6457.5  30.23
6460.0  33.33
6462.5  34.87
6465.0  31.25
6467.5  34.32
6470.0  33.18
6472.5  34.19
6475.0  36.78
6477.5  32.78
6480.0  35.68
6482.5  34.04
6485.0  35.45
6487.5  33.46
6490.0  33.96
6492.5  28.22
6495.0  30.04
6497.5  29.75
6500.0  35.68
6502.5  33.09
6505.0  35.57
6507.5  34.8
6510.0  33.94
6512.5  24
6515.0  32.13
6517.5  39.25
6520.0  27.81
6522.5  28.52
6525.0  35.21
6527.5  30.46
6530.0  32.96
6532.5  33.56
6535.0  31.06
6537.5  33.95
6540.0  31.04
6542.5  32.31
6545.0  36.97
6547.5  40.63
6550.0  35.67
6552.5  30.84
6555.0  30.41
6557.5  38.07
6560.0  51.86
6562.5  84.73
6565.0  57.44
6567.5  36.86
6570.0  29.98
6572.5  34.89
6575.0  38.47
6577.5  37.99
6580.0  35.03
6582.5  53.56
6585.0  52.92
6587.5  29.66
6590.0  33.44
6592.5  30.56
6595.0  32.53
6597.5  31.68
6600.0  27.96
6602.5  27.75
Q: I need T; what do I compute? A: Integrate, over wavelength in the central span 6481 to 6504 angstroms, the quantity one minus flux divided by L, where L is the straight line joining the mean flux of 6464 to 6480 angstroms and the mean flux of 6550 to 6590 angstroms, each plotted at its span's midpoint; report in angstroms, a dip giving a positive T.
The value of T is 1.9 angstroms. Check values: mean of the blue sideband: 33.9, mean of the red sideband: 42.3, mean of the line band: 32.7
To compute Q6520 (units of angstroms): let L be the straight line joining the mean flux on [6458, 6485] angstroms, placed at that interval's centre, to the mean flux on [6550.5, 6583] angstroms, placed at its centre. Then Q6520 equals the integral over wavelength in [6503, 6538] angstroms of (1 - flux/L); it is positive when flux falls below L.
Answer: 5.5 angstroms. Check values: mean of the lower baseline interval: 34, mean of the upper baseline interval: 42.7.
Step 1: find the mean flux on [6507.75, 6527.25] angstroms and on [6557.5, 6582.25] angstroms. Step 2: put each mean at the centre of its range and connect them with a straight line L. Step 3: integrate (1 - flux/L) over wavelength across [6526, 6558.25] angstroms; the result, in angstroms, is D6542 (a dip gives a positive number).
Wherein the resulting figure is 3.7 angstroms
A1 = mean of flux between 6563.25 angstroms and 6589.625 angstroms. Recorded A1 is 41.3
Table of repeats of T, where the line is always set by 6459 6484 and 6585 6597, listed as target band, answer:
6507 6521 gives 0.8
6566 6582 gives -1.4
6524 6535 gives 0.4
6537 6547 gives -0.1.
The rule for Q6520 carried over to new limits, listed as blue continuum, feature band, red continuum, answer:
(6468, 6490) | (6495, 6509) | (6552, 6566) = 1.9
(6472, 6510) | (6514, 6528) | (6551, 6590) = 1.7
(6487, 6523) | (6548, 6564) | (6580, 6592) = -3.2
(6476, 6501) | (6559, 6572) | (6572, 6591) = -4.3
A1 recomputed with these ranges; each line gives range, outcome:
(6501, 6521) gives 32.7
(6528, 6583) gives 39.2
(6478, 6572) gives 35.6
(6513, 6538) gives 32.2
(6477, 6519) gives 33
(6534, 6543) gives 32.1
